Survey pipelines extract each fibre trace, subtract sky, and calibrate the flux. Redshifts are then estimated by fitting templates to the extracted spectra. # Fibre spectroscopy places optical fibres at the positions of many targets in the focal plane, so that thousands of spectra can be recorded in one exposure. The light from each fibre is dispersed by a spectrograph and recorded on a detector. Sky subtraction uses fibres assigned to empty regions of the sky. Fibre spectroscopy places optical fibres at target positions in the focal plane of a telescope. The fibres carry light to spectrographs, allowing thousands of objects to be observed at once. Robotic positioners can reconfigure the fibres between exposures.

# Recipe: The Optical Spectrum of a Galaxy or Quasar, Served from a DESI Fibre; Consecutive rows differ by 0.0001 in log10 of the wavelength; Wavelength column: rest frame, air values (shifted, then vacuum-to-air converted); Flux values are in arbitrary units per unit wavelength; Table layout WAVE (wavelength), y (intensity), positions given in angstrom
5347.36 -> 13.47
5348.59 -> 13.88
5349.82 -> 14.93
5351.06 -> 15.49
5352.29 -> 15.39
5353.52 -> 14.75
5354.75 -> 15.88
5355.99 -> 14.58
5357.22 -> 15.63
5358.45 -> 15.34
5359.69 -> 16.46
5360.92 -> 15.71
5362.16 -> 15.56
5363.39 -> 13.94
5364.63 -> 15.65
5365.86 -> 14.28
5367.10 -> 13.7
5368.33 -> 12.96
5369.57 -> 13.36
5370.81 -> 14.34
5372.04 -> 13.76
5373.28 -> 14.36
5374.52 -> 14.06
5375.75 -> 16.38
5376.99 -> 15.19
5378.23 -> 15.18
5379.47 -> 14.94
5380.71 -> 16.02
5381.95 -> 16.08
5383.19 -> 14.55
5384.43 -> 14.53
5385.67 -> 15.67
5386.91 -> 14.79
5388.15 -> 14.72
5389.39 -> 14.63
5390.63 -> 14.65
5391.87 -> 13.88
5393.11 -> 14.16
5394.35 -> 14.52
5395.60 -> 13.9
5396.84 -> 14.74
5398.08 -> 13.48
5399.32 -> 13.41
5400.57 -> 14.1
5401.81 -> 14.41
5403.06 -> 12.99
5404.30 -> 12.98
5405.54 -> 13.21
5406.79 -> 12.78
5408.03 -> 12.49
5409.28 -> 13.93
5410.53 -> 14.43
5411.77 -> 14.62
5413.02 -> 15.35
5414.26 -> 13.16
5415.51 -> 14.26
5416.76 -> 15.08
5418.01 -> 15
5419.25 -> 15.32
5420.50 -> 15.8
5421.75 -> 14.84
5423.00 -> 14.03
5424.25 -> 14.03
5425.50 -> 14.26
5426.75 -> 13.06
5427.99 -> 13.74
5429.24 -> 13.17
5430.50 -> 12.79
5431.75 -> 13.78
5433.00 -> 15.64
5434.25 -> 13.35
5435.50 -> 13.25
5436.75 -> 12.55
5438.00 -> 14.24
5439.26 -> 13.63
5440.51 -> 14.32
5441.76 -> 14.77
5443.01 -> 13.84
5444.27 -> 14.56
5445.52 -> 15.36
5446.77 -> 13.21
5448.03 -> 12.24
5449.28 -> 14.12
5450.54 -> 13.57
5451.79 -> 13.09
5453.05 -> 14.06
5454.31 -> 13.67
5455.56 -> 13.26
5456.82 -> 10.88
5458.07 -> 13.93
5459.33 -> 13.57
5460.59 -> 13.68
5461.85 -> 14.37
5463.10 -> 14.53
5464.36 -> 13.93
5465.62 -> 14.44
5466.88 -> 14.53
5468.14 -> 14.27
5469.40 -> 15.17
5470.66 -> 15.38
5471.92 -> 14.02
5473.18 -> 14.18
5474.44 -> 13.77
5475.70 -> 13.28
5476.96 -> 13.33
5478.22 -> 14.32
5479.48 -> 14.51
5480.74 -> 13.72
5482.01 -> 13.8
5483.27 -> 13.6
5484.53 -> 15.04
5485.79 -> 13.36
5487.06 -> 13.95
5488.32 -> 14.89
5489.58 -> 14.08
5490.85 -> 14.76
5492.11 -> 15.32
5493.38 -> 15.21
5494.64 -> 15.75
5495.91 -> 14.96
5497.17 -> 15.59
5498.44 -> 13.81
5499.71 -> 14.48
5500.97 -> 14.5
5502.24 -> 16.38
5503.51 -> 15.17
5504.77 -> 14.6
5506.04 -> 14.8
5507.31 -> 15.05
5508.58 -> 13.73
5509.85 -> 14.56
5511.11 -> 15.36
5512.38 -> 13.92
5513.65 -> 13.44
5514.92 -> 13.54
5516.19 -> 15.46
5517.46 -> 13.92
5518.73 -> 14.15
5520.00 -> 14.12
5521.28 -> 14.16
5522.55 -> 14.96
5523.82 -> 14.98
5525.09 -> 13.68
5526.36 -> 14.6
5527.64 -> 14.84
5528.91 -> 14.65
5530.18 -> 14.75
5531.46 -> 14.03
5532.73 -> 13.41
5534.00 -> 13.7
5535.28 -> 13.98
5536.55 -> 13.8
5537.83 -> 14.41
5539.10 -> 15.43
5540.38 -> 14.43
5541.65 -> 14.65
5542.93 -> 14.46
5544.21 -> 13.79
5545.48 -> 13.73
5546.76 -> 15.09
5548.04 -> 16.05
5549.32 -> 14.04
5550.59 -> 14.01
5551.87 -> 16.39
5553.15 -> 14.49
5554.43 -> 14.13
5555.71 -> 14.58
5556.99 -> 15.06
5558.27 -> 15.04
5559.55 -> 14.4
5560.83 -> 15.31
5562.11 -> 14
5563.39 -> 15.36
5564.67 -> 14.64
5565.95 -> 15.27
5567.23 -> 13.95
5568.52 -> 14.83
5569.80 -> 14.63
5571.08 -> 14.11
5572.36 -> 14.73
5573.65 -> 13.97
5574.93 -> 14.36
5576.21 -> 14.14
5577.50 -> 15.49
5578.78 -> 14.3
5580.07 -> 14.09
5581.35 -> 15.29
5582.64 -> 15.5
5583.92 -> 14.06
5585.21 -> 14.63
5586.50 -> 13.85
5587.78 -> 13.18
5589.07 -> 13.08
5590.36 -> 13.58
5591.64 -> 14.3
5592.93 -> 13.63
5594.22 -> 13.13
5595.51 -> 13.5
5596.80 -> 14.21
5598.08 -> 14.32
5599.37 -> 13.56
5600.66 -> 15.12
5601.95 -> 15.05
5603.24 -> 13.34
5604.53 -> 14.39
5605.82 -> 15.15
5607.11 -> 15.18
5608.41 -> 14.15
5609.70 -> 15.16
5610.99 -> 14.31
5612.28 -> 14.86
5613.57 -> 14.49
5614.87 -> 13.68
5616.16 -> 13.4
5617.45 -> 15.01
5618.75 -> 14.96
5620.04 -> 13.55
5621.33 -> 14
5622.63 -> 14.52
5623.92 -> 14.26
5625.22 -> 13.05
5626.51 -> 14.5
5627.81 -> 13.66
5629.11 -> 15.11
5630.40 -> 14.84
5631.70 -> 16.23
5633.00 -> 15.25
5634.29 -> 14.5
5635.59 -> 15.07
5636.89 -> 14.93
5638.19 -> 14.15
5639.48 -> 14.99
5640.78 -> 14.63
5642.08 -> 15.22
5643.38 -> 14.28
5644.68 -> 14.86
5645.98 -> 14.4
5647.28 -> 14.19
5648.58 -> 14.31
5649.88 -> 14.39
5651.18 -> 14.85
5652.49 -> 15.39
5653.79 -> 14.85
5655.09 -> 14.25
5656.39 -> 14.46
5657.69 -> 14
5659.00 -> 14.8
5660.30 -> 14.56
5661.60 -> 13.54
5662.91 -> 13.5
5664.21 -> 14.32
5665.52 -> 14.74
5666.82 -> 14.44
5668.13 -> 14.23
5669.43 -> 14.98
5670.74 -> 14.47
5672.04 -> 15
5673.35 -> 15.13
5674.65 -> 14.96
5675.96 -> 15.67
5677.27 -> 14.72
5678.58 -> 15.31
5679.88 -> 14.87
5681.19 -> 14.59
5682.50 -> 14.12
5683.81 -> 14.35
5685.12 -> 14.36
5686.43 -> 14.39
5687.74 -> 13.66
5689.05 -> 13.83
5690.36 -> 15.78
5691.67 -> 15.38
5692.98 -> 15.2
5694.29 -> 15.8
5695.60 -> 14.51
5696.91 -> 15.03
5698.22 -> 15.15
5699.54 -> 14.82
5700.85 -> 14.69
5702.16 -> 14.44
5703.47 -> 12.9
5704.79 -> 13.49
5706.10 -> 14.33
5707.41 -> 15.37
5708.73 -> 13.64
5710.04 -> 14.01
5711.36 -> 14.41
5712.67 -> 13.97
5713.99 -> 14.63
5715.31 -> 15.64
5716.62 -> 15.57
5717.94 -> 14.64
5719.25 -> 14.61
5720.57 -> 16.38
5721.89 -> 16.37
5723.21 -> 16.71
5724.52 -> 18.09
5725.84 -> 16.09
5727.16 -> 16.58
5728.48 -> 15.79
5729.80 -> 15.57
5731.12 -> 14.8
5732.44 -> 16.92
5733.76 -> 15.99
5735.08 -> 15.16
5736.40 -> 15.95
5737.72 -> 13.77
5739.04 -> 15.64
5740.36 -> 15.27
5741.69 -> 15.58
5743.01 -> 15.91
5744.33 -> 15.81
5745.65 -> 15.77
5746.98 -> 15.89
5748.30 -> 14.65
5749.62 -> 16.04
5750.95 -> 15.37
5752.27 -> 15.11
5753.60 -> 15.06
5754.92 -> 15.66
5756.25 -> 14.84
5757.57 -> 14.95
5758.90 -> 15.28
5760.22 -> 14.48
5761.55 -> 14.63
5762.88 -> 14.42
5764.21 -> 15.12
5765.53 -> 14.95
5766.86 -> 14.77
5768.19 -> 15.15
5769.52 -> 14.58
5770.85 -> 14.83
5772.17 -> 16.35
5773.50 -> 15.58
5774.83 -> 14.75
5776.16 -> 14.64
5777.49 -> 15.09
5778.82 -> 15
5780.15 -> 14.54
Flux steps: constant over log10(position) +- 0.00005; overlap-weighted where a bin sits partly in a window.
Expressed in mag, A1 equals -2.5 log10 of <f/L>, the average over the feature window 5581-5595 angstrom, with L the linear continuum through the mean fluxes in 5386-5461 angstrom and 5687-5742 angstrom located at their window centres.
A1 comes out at 0.05 mag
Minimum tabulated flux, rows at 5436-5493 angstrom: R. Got 10.88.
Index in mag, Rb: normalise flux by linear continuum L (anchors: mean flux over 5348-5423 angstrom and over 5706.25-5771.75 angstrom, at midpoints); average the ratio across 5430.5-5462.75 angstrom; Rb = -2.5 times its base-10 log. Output 0.08 mag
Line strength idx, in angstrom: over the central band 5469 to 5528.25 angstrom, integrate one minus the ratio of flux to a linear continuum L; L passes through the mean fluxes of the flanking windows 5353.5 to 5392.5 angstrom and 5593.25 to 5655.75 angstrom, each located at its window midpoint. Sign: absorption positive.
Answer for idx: 0.8 angstrom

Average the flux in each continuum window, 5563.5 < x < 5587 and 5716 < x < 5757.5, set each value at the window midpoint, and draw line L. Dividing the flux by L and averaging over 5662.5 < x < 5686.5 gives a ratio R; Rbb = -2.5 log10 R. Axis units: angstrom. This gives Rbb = 0.04 mag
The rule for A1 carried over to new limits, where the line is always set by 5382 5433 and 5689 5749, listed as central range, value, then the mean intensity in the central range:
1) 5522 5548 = 0.015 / 14.4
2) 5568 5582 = 0.016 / 14.5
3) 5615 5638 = 0.032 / 14.5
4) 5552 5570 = -0.003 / 14.7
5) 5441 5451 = 0.025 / 14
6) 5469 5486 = 0.023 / 14.1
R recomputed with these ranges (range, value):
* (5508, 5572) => 13.41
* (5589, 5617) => 13.08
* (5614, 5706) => 12.9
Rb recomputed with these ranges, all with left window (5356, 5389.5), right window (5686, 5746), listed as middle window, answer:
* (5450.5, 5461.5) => 0.126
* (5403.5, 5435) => 0.066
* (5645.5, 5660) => 0.043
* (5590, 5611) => 0.061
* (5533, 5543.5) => 0.052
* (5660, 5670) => 0.063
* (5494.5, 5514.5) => 0.020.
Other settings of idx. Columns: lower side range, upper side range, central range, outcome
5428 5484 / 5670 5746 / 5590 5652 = 1.0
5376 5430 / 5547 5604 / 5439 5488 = 1.5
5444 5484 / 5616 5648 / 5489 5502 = -0.8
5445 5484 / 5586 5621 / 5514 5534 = -0.5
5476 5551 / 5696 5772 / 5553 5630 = 1.8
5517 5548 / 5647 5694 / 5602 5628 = 0.4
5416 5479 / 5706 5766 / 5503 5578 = -0.5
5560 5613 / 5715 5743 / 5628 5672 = 1.1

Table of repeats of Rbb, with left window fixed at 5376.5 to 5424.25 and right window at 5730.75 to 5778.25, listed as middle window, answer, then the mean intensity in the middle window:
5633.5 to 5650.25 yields 0.026 mag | 14.6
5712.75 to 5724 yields -0.025 mag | 15.5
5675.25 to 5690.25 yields 0.037 mag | 14.6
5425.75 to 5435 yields 0.062 mag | 13.7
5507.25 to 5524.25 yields 0.025 mag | 14.4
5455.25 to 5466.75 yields 0.068 mag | 13.7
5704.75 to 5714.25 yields 0.065 mag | 14.3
